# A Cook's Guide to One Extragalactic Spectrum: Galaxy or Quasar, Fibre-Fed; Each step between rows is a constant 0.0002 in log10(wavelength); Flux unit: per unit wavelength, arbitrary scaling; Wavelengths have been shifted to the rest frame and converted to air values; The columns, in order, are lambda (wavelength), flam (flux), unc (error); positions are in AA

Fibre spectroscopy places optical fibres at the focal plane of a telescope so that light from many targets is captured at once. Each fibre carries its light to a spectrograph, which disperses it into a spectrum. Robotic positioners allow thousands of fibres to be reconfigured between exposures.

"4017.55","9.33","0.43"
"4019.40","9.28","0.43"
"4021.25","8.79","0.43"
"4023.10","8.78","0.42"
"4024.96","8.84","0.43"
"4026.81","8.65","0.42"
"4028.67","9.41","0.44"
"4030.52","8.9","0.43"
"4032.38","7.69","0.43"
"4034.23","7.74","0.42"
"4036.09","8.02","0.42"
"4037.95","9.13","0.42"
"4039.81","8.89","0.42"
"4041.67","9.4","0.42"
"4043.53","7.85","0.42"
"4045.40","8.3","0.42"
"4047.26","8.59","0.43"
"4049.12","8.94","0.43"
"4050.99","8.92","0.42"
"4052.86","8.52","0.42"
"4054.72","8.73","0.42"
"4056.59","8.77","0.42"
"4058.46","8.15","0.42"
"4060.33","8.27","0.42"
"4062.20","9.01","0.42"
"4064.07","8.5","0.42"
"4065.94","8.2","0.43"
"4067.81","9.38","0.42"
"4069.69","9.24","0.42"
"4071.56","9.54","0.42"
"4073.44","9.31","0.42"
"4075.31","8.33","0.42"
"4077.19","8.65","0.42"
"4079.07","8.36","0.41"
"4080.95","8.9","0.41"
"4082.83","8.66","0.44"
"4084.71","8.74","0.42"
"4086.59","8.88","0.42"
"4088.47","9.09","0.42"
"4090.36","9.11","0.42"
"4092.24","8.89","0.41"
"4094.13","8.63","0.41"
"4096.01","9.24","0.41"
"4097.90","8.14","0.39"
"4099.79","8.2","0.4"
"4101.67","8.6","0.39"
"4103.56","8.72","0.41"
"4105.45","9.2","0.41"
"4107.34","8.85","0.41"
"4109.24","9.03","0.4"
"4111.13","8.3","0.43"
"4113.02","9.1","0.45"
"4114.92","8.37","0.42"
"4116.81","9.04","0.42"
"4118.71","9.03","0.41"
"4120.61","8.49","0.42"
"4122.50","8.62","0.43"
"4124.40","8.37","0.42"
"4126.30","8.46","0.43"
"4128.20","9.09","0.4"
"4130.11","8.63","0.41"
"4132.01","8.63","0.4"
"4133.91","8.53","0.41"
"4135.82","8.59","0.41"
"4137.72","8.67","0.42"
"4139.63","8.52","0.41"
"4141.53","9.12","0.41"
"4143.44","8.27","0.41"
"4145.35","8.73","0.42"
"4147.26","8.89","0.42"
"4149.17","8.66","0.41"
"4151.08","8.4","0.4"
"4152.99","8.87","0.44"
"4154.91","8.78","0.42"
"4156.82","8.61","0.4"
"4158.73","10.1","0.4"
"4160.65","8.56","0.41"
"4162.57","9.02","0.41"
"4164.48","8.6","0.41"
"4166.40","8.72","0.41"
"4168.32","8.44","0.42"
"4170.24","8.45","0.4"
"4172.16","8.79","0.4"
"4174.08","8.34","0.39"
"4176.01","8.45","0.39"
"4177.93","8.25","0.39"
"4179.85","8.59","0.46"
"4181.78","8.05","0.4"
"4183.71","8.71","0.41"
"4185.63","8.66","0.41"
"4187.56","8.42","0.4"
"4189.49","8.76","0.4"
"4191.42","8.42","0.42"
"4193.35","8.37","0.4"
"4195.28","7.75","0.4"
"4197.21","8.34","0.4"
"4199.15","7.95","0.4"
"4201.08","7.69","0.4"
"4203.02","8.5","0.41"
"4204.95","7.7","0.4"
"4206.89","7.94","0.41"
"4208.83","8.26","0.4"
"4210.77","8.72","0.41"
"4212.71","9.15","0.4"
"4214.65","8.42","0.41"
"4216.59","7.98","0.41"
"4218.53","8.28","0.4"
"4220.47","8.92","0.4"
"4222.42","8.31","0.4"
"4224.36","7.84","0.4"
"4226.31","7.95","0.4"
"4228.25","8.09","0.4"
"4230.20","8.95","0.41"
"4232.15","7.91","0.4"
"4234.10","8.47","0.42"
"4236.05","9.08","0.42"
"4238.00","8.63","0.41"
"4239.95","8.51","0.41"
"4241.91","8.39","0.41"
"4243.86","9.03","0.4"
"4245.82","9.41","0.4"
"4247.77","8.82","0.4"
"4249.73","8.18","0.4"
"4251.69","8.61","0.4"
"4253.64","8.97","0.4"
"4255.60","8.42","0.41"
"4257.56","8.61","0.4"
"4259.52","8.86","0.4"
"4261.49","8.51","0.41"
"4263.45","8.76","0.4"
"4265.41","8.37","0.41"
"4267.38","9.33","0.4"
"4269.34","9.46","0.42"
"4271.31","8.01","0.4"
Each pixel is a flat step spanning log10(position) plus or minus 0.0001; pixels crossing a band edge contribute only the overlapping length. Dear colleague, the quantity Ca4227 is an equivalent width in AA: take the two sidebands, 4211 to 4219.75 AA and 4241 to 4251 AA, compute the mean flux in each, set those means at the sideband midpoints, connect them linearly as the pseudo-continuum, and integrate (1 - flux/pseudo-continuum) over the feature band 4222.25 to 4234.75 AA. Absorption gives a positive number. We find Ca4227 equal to 0.6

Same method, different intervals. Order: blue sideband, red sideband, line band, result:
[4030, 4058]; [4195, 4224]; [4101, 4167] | -2.79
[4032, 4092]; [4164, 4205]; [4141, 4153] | -0.29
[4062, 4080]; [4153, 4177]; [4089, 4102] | 0.17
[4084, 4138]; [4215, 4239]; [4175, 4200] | 0.38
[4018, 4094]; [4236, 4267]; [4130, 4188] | 0.45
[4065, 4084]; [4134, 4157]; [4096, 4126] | 0.26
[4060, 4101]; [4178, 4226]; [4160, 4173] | -0.31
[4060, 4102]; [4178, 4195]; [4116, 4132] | -0.10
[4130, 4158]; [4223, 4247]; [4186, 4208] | 1.04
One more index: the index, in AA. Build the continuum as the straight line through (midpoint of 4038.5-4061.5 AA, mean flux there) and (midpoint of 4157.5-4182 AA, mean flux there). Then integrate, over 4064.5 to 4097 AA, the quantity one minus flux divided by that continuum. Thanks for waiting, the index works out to -0.95 AA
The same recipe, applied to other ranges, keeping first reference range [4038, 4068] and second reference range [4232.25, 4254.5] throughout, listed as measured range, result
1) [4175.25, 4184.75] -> 0.3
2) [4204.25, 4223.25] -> 0.7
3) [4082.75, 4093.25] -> -0.3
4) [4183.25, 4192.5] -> 0.1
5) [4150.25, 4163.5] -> -0.4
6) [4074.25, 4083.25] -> 0.1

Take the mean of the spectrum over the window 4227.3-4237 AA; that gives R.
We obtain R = 8.5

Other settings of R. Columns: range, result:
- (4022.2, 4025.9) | 8.8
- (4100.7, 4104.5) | 8.67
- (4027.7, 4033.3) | 8.66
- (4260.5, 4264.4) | 8.62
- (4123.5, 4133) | 8.63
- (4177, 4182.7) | 8.3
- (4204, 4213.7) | 8.35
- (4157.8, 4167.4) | 8.99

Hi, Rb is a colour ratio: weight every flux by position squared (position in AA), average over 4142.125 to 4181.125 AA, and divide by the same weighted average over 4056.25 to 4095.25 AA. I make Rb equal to 1.03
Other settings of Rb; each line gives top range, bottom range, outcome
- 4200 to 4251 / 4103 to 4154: 1.01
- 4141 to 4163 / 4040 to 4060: 1.08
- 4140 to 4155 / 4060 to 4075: 1.01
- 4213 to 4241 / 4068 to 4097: 1.01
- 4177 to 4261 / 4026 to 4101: 1.05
